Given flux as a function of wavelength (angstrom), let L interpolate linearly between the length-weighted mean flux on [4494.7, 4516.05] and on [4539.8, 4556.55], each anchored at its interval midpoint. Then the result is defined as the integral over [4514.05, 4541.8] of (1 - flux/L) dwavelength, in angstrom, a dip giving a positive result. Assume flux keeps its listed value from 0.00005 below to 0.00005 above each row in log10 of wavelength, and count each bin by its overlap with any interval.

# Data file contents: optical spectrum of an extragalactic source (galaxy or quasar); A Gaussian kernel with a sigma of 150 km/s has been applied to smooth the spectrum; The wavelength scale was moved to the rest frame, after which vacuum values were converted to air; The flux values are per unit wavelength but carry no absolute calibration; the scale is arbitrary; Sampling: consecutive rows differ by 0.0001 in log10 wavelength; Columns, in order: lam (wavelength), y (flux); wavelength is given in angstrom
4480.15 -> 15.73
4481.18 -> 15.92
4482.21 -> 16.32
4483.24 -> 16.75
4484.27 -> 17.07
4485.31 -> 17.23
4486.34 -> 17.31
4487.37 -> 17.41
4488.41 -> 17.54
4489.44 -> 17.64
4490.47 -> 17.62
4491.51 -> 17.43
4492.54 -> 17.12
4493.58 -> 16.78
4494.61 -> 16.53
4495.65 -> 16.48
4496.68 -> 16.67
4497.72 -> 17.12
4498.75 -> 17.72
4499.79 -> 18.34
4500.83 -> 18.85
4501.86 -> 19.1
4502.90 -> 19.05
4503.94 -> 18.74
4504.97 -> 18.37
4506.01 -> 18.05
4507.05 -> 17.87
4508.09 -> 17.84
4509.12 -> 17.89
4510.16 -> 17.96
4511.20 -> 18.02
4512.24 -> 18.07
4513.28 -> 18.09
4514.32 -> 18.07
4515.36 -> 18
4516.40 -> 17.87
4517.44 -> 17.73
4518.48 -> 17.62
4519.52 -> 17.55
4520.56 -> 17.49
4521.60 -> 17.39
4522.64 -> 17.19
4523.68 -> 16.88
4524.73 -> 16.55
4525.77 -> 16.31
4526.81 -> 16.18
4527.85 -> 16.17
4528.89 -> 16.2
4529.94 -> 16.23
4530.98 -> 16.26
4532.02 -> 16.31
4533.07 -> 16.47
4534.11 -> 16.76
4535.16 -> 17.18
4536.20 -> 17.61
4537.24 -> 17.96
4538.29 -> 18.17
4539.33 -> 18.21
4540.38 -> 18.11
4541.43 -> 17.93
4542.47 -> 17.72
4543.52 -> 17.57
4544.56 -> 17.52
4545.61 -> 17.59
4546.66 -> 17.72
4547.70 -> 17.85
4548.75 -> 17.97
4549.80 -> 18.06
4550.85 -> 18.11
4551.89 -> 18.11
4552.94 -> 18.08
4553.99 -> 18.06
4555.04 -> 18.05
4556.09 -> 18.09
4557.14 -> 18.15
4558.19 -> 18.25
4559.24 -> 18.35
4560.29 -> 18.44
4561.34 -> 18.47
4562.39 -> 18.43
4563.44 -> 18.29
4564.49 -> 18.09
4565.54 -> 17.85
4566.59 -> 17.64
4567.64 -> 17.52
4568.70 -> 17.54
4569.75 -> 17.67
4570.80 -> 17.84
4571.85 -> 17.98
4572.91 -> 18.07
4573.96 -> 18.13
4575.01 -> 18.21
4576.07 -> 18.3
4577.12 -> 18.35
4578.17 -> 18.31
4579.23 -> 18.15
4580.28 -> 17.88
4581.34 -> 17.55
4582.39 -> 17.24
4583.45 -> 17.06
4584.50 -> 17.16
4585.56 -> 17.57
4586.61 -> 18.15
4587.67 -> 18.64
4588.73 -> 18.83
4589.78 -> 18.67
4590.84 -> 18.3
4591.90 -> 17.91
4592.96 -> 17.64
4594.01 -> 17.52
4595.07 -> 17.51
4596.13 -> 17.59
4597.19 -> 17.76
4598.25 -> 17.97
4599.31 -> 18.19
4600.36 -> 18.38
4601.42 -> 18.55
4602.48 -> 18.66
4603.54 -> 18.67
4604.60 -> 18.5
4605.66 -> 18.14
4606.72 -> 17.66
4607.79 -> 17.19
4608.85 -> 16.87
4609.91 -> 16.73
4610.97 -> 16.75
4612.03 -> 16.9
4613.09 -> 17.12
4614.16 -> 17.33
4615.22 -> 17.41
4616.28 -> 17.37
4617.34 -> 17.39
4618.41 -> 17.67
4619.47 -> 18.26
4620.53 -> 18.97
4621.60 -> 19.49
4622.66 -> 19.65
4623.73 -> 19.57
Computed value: 1.2 angstrom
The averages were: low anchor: 18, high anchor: 17.9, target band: 17.2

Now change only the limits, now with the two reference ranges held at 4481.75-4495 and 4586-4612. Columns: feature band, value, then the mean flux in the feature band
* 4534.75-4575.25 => -0.80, 18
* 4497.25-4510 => -0.73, 18.2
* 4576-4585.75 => 0.03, 17.7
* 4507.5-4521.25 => -0.42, 17.9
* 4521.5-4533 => 0.62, 16.5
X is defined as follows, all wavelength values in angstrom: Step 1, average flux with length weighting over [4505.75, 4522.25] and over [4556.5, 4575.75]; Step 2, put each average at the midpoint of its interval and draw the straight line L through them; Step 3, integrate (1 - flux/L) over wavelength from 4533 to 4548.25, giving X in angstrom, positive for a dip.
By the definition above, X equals 0.2 angstrom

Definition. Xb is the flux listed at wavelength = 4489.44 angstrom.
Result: 17.64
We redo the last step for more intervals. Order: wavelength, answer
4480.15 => 15.73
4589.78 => 18.67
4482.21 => 16.32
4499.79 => 18.34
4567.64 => 17.52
